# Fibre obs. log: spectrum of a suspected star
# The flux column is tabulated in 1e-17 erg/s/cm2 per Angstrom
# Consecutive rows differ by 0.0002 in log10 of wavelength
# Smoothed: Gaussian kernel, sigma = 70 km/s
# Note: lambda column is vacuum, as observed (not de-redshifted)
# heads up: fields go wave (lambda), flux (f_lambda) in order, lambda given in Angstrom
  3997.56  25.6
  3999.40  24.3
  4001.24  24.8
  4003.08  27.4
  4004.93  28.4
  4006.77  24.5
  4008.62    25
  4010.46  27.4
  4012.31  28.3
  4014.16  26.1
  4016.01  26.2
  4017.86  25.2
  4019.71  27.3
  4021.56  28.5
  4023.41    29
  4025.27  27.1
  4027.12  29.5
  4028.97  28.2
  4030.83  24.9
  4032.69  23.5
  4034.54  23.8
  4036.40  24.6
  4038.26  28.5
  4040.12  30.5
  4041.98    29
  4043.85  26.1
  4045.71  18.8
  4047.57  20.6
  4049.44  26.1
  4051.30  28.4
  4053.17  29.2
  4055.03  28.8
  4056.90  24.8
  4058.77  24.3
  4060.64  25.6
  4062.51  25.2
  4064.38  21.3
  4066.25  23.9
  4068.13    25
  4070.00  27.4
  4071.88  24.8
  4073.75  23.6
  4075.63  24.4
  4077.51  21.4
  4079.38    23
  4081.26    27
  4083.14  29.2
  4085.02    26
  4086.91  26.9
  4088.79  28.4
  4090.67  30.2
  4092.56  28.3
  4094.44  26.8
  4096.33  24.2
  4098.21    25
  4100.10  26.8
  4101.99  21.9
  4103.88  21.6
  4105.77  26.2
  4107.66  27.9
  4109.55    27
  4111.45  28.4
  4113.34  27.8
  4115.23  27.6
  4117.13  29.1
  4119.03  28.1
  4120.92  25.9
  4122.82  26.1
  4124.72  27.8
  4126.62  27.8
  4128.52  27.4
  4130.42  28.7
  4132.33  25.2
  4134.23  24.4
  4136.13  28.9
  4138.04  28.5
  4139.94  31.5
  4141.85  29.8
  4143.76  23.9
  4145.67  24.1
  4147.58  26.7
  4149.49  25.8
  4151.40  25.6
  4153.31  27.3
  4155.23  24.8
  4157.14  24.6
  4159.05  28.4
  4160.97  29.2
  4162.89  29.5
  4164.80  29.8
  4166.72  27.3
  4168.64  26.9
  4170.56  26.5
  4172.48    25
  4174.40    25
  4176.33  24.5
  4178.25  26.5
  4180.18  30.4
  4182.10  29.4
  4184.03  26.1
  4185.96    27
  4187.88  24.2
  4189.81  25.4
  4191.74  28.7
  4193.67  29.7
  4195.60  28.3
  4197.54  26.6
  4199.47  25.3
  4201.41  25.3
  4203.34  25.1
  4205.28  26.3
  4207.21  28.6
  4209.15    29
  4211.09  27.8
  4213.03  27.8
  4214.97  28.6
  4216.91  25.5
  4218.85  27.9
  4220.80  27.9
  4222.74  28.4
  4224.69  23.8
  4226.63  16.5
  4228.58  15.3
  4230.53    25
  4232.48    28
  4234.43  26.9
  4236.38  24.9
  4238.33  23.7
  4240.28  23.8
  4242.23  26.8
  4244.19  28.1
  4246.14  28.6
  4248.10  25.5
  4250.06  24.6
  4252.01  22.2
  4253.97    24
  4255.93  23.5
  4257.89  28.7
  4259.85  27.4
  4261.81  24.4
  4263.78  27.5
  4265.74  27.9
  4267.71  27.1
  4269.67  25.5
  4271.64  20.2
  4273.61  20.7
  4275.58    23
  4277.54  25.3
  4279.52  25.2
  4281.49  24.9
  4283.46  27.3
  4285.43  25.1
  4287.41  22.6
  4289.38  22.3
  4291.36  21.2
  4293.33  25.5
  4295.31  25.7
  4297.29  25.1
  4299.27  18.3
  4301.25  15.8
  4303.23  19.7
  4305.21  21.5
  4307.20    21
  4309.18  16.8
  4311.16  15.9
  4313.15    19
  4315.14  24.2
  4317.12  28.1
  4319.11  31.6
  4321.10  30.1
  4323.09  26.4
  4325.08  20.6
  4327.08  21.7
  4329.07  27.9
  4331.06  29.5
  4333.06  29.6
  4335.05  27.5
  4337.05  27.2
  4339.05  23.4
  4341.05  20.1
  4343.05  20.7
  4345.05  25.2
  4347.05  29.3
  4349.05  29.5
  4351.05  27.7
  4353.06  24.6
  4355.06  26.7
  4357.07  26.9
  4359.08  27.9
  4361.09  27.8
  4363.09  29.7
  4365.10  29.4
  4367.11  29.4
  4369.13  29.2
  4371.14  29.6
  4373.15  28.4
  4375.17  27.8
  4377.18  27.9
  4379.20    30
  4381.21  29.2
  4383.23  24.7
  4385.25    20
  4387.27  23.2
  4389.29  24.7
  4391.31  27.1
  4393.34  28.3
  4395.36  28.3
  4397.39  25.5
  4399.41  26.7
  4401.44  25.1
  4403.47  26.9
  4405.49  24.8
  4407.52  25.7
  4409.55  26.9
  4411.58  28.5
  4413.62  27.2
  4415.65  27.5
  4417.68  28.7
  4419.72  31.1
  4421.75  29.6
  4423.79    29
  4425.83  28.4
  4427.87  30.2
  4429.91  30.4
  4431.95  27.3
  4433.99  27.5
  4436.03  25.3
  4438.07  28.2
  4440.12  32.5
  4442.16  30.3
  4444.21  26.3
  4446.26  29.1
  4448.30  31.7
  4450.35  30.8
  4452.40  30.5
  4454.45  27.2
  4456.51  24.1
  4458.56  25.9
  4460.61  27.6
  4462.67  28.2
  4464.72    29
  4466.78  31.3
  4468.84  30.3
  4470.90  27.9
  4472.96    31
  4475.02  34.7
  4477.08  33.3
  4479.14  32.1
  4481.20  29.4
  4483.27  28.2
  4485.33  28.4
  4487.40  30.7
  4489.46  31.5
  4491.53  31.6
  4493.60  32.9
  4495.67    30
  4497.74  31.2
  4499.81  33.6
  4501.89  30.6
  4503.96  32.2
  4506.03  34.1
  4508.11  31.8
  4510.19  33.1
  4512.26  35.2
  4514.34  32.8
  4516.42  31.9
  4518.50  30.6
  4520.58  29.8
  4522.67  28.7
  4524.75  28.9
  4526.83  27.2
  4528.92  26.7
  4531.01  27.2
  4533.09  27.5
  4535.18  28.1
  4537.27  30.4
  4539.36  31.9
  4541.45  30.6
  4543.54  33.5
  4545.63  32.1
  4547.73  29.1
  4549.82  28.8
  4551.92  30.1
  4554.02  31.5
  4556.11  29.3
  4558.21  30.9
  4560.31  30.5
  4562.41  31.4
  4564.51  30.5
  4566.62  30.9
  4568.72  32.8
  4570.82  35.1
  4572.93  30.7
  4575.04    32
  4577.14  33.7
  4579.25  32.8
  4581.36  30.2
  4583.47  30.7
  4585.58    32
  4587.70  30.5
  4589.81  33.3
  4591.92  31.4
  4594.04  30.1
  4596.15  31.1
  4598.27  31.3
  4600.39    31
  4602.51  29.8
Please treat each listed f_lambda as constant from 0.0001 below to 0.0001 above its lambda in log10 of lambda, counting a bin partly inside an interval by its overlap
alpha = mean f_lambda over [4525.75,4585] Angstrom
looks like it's 30.6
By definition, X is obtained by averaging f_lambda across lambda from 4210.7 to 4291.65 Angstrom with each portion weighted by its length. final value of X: 25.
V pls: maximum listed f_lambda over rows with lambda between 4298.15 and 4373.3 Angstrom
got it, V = 31.6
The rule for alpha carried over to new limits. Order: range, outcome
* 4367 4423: 27.2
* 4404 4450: 28.5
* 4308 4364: 25.5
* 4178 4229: 26.5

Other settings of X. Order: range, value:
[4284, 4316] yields 21.3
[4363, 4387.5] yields 27.6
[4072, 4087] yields 25.1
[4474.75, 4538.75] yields 30.7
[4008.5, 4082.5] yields 25.8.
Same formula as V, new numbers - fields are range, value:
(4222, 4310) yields 28.7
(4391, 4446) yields 32.5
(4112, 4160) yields 31.5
